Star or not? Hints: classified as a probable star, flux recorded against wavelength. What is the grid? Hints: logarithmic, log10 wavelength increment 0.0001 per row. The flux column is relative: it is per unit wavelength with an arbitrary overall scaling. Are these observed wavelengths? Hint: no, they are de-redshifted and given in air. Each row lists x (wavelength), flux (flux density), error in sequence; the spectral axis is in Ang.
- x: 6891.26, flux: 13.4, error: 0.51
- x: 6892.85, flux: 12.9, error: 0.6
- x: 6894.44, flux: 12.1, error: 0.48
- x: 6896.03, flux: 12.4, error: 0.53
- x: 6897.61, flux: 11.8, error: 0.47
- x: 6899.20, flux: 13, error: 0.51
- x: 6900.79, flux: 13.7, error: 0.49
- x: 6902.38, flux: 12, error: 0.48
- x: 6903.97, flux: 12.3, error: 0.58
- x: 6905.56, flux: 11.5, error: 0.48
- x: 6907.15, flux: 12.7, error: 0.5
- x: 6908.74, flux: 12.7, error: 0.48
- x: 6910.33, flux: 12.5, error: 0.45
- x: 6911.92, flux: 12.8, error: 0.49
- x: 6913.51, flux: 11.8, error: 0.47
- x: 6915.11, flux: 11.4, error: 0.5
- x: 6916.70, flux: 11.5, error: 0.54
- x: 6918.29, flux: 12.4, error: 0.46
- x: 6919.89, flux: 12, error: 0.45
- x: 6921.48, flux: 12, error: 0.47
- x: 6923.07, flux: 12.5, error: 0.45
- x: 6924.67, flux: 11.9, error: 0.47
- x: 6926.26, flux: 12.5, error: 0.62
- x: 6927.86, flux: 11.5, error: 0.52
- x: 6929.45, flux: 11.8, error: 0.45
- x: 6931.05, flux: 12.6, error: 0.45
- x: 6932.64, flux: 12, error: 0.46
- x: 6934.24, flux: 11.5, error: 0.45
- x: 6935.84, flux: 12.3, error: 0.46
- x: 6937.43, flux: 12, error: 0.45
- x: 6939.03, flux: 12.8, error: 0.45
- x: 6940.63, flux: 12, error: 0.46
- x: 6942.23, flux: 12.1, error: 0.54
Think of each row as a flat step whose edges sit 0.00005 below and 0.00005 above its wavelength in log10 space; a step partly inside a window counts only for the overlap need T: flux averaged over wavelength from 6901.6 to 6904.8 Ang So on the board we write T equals 12.1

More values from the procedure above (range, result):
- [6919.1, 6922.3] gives 12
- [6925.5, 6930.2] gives 11.9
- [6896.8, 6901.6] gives 12.8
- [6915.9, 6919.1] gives 11.9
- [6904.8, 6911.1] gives 12.4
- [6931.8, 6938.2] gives 12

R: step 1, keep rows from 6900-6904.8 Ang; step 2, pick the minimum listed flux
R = 12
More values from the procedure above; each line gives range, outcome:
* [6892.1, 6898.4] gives 11.8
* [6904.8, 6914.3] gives 11.5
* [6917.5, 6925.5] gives 11.9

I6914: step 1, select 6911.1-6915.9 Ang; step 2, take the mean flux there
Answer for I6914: 12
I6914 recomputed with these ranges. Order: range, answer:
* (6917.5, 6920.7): 12.2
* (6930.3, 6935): 12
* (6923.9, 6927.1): 12.2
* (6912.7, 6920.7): 11.8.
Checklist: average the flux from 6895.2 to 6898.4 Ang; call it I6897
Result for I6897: 12.1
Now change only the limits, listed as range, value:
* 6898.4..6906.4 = 12.5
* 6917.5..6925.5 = 12.2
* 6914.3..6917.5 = 11.4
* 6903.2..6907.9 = 12.2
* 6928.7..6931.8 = 12.2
